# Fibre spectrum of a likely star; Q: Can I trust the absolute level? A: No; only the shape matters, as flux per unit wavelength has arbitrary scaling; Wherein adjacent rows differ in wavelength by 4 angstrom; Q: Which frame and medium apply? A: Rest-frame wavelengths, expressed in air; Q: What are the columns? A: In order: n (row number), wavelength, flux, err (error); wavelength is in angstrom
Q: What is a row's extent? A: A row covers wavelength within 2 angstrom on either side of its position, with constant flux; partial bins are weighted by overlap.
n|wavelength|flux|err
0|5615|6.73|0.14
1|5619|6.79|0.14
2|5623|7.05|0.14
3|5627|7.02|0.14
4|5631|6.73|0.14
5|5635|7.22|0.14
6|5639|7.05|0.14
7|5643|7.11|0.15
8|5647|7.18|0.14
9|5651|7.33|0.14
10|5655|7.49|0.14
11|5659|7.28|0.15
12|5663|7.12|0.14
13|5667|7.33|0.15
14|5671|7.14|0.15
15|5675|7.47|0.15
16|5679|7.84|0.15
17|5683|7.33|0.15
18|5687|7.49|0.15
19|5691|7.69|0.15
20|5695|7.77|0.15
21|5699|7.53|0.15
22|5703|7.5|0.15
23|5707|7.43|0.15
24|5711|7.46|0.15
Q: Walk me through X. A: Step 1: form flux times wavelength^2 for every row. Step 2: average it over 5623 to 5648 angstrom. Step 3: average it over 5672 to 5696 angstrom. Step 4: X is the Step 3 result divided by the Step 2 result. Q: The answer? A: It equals 1.09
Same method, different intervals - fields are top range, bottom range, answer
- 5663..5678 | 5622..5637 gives 1.06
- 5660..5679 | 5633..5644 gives 1.04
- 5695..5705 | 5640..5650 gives 1.08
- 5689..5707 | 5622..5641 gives 1.11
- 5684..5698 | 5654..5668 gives 1.06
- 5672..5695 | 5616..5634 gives 1.12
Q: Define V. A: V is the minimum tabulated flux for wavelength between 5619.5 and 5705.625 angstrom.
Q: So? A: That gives 6.73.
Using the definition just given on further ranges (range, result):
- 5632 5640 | 7.05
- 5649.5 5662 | 7.28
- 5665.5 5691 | 7.14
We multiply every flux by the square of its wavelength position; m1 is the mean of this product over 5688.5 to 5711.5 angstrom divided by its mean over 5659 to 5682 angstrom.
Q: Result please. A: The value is 1.04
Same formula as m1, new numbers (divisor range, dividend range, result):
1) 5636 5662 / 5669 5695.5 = 1.05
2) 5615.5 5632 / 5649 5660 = 1.08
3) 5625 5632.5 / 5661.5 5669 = 1.06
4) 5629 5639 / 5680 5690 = 1.09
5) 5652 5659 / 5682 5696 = 1.03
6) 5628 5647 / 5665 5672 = 1.04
